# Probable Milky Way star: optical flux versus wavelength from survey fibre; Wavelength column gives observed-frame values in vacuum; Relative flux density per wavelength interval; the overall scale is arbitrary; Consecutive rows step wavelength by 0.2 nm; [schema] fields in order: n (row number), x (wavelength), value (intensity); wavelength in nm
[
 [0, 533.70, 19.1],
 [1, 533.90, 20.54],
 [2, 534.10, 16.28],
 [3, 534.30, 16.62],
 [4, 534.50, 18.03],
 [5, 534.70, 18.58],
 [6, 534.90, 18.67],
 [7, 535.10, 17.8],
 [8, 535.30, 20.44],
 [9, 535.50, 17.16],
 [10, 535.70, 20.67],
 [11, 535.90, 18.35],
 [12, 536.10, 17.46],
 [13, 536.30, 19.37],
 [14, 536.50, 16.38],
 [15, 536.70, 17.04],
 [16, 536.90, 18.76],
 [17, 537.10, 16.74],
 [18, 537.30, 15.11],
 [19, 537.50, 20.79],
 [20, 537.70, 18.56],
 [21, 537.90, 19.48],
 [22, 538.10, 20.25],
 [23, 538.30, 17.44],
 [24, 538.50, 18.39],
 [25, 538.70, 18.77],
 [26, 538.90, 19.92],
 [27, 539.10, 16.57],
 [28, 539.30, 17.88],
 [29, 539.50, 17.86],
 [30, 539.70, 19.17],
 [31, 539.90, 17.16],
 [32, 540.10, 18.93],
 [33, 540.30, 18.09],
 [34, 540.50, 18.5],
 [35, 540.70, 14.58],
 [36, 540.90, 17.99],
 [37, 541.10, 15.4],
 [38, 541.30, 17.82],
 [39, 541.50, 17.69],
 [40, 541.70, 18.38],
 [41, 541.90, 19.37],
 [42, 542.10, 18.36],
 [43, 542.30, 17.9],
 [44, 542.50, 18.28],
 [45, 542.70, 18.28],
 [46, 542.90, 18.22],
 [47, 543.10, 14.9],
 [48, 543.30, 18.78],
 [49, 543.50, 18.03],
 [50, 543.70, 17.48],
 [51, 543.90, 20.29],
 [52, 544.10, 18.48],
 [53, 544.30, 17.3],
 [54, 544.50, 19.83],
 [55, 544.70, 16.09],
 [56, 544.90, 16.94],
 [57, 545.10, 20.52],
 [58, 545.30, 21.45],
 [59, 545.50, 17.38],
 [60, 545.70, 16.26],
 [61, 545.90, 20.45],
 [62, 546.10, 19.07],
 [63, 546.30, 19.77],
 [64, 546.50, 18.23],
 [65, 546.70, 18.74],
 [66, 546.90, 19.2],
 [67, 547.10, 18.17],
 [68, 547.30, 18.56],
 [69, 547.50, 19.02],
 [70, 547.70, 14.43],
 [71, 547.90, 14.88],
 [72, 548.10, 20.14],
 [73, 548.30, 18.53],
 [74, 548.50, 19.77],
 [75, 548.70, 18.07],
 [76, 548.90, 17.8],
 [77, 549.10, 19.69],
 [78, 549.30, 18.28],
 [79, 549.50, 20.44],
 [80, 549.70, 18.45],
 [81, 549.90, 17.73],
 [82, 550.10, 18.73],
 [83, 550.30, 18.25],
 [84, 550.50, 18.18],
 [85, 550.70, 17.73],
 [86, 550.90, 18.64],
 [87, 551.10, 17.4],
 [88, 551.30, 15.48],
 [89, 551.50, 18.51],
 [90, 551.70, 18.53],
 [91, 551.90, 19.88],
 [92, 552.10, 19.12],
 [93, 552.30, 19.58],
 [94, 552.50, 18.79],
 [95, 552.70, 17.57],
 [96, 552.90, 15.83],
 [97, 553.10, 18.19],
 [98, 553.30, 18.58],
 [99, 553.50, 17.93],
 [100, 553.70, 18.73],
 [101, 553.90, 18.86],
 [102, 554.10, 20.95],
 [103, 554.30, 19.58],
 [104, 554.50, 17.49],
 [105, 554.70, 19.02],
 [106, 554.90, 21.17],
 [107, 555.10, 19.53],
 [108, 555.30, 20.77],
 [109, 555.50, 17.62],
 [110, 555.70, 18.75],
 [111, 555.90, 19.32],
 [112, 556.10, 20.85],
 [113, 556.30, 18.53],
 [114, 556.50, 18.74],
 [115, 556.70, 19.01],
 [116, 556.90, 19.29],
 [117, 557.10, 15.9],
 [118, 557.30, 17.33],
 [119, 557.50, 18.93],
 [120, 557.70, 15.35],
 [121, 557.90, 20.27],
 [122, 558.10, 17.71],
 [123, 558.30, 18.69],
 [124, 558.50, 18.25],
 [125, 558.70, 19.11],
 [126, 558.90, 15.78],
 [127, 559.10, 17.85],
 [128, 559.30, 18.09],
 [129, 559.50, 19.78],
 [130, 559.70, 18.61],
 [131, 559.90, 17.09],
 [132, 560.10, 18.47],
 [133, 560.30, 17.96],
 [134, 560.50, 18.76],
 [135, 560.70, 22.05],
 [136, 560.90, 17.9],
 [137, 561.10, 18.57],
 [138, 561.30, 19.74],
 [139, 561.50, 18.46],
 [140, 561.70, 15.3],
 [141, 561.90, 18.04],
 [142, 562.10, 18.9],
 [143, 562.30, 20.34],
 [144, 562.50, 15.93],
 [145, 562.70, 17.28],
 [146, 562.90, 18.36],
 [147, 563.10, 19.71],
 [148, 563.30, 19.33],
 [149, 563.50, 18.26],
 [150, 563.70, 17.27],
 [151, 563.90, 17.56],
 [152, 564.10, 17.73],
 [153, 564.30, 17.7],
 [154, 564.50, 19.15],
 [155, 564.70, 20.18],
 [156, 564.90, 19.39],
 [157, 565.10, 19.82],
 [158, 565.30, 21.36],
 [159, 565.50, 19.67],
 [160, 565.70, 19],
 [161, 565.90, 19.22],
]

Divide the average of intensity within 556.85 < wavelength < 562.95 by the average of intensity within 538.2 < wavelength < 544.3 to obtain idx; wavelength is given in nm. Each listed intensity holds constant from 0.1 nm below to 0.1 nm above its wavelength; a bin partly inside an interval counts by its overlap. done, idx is 1.0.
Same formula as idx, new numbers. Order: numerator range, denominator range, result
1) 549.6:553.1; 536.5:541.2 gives 1.01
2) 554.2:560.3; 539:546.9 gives 1.02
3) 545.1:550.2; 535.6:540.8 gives 1.02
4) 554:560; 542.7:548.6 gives 1.02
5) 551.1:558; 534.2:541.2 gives 1.03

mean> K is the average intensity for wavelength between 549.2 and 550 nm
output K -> 18.7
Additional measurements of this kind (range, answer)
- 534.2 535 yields 18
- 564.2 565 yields 19.1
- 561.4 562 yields 17.3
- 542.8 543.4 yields 17.3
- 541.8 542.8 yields 18.4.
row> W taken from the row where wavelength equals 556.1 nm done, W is 20.85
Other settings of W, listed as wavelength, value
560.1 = 18.47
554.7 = 19.02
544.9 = 16.94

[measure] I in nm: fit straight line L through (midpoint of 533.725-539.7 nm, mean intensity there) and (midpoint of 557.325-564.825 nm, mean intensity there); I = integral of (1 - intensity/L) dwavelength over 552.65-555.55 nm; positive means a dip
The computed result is -0.08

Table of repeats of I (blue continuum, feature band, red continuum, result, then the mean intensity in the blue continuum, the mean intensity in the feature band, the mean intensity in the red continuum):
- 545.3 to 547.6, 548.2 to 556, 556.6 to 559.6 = -0.097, 18.7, 18.7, 18.1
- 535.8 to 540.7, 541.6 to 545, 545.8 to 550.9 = 0.048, 18.1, 18.1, 18.5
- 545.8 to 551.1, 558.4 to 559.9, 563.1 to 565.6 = 0.054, 18.5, 18.1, 19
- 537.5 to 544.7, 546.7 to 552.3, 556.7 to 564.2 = -0.043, 18.1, 18.3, 18.2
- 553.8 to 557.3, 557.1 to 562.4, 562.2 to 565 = 0.123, 19.1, 18.3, 18.4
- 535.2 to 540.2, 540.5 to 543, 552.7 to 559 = 0.092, 18.3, 17.7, 18.6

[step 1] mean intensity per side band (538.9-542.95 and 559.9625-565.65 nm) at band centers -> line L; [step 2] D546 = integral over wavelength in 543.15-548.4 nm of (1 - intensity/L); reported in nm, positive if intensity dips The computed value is -0.09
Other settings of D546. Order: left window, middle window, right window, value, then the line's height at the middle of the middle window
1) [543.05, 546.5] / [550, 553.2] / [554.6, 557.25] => 0.117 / 18.8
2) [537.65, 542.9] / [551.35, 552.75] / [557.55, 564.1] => -0.044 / 18.2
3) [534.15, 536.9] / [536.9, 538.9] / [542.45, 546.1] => -0.030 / 18.2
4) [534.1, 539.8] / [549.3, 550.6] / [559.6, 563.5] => -0.017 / 18.4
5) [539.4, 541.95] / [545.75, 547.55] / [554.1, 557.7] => -0.075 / 18.2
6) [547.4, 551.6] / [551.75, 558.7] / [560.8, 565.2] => -0.184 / 18.2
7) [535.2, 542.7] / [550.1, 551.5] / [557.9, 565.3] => 0.043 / 18.3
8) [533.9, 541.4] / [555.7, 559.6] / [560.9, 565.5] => 0.020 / 18.5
